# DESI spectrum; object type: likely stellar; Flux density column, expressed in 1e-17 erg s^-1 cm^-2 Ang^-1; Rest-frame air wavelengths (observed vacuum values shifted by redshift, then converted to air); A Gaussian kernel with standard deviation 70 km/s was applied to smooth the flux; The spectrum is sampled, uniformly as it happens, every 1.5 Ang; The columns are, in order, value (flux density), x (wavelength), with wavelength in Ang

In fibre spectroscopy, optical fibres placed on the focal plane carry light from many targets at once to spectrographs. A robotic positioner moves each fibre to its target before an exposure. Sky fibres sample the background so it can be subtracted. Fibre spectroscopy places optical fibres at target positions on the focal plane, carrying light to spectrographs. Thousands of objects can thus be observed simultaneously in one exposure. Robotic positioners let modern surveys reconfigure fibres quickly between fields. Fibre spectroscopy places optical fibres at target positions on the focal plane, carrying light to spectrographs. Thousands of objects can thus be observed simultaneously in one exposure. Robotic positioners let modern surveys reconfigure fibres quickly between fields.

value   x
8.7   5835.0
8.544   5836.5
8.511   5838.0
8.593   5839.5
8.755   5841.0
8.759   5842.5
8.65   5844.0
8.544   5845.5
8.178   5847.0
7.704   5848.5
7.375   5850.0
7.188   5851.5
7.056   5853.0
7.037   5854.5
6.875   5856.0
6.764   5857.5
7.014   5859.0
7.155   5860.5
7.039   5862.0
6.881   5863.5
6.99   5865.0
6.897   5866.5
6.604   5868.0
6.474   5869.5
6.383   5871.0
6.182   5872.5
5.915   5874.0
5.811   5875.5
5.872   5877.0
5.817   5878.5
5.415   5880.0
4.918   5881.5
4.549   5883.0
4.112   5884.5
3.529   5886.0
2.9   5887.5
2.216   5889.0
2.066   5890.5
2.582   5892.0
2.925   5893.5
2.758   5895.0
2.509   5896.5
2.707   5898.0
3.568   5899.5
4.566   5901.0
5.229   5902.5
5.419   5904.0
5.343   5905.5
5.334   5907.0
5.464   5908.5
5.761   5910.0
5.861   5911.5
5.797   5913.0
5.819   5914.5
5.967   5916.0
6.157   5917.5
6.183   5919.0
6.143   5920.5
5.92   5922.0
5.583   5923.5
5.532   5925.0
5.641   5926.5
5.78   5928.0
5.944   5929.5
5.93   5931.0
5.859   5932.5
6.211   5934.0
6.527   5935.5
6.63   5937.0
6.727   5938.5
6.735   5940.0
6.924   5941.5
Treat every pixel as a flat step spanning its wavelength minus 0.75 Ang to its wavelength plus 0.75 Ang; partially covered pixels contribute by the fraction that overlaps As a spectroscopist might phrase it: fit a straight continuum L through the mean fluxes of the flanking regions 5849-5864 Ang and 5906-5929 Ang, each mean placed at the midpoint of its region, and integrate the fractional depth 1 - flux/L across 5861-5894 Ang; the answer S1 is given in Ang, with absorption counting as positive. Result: 7.65 Ang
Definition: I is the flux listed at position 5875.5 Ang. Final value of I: 5.811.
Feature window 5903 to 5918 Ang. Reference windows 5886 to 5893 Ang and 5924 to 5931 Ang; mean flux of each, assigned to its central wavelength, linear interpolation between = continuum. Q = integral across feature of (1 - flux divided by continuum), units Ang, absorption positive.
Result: -4.8 Ang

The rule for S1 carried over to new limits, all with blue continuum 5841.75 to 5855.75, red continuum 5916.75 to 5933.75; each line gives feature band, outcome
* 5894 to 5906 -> 4.68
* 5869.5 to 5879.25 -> 1.54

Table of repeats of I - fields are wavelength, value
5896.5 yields 2.509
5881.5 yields 4.918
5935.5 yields 6.527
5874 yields 5.915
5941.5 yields 6.924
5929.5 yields 5.944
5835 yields 8.7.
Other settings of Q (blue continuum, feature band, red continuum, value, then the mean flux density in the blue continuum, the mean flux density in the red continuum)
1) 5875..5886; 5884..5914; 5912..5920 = 8.3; 5.08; 5.99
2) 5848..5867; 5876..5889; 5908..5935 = 4.1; 7.07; 5.87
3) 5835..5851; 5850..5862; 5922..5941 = 1.5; 8.36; 6.1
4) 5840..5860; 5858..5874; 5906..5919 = 1.1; 7.69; 5.79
